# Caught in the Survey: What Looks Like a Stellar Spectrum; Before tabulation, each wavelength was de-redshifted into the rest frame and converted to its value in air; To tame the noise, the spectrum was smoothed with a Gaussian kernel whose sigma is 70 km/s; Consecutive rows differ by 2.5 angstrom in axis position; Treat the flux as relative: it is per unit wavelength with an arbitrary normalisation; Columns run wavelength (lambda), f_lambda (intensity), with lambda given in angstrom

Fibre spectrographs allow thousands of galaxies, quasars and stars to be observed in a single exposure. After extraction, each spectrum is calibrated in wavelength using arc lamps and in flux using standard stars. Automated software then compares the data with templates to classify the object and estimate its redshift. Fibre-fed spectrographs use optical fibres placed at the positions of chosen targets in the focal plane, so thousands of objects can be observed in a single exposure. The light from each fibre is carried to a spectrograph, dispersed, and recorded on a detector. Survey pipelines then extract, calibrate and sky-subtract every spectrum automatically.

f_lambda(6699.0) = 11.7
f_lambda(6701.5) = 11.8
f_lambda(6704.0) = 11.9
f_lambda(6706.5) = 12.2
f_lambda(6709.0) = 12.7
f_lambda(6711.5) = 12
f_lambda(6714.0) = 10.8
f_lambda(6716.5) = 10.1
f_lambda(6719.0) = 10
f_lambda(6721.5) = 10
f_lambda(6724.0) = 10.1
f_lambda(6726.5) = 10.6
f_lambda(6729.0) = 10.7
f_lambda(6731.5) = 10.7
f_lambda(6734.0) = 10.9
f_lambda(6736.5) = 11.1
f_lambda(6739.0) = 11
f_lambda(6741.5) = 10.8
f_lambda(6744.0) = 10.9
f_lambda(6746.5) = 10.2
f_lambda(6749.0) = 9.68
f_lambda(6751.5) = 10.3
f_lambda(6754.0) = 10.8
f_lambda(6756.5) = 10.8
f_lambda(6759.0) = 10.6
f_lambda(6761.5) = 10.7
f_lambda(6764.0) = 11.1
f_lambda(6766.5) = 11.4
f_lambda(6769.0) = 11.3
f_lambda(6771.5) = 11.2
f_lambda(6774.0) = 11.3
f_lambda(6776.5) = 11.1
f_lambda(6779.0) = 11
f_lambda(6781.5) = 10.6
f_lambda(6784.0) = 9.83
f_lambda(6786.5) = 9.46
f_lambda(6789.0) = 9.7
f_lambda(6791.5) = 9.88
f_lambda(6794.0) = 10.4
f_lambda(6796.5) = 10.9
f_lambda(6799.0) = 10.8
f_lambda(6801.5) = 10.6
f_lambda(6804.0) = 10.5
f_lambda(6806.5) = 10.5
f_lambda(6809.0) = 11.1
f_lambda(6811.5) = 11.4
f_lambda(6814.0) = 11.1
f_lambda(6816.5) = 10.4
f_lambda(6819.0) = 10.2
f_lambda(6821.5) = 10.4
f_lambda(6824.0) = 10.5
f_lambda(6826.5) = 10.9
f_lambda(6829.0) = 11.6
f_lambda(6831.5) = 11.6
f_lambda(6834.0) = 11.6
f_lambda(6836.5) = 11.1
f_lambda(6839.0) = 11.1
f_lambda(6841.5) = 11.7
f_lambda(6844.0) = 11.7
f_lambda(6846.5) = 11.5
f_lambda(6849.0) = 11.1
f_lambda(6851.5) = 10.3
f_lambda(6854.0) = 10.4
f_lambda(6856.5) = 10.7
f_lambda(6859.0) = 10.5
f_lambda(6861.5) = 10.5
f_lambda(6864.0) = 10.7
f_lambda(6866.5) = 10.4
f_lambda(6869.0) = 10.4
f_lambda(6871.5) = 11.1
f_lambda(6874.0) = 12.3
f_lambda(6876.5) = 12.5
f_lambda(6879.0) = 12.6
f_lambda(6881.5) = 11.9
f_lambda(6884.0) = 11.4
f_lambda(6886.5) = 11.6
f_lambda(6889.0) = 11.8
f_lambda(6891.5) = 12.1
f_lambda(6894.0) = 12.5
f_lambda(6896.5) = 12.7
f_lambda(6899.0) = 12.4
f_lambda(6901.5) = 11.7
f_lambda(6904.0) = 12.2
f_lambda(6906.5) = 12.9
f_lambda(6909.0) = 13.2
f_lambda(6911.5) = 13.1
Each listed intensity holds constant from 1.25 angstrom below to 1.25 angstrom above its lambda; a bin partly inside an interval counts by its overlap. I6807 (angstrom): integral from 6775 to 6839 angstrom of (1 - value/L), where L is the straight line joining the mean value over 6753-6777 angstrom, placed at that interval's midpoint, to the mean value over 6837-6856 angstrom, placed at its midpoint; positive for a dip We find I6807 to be 2.1 angstrom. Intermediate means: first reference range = 11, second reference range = 11.1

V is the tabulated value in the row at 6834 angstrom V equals 11.6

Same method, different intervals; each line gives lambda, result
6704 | 11.9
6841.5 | 11.7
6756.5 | 10.8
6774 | 11.3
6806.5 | 10.5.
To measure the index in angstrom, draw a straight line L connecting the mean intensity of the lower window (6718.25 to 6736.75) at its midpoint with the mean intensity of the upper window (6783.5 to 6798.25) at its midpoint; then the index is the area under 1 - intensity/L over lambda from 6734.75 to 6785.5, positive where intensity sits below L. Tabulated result -2.5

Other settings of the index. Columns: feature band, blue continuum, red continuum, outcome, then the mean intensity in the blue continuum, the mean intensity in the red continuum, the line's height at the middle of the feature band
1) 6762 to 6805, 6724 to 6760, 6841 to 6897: 0.9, 10.6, 11.4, 10.9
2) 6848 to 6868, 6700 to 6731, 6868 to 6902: 2.1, 11.1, 11.9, 11.8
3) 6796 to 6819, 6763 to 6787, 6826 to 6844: 0.8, 10.9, 11.4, 11.2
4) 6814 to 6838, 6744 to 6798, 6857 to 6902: 0.4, 10.6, 11.6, 11.1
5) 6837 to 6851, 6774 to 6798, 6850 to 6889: -0.5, 10.4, 11.2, 10.9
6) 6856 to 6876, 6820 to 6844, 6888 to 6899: 1.5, 11.2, 12.3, 11.8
